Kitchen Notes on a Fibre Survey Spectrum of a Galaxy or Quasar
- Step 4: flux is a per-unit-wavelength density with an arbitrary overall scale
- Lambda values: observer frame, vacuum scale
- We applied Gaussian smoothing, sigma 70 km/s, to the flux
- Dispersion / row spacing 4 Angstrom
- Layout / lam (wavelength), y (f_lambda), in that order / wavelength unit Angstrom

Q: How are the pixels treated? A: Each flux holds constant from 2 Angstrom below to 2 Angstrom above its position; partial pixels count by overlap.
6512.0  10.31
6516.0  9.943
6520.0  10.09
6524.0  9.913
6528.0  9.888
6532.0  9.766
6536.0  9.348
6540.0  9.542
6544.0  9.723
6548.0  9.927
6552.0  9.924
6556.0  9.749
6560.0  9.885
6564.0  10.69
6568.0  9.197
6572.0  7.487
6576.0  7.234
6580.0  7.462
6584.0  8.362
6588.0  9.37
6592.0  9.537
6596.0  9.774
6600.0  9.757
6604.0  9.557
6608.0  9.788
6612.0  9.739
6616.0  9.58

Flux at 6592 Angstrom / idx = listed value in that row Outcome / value 9.537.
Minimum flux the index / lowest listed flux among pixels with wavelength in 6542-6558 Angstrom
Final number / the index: 9.723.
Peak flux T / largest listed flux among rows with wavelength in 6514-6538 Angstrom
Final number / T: 10.09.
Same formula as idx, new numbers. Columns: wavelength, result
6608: 9.788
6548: 9.927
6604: 9.557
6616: 9.58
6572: 7.487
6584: 8.362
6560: 9.885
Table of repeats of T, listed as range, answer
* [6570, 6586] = 8.362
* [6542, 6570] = 10.69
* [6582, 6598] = 9.774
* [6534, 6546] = 9.723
